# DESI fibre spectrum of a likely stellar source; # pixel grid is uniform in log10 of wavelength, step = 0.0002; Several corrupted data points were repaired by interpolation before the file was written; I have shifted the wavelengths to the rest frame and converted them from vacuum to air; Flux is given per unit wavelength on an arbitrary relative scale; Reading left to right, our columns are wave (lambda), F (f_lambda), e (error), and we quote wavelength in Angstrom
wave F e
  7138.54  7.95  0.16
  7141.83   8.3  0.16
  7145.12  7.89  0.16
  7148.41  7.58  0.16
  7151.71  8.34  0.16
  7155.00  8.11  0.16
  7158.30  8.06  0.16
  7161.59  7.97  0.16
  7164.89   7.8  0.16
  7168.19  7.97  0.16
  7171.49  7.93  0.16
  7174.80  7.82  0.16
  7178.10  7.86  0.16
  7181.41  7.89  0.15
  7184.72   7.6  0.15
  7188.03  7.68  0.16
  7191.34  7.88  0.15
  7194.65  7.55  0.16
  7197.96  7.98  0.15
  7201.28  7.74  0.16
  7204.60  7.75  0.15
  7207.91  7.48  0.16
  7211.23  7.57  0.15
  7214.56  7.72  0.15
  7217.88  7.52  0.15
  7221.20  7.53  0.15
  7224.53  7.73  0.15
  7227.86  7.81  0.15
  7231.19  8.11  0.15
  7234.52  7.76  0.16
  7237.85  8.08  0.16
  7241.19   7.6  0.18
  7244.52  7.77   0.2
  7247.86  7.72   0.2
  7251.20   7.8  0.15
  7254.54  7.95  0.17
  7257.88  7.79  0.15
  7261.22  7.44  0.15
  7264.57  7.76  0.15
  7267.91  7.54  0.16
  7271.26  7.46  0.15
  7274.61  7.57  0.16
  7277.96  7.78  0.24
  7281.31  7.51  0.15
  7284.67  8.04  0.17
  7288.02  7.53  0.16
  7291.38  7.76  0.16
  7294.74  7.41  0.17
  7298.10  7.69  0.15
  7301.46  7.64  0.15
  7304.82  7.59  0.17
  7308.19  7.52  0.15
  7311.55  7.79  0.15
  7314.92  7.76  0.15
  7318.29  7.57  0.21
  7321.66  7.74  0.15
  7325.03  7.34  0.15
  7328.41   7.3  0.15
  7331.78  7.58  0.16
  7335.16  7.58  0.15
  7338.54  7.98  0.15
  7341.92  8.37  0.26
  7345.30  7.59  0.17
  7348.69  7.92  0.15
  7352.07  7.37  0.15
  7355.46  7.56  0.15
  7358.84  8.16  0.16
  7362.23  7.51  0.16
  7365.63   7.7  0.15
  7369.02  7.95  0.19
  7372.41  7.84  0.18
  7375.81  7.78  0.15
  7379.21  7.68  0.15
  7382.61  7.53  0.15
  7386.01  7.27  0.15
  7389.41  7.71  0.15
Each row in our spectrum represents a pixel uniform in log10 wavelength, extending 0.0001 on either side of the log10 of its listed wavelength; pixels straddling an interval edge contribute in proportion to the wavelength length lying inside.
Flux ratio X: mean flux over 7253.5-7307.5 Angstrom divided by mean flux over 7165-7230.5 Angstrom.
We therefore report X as 0.99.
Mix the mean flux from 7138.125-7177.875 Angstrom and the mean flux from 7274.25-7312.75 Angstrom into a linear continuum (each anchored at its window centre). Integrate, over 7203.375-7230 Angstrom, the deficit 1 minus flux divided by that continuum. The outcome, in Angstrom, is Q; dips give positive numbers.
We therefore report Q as 0.6 Angstrom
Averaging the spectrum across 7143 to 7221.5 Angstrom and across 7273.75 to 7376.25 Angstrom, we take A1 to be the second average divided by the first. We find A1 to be 1.0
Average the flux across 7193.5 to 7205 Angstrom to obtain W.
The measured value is 7.76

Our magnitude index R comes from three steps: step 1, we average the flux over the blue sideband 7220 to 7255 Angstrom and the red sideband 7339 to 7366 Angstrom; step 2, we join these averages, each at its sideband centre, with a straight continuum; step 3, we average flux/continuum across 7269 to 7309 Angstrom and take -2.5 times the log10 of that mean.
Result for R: 0.02 mag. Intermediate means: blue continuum 7.8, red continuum 7.78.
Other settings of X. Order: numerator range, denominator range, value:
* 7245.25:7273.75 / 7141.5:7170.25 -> 0.96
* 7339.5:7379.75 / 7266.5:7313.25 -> 1.02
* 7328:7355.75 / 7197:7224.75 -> 1.01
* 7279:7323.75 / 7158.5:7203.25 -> 0.98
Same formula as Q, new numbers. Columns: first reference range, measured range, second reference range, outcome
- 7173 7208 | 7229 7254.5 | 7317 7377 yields -0.3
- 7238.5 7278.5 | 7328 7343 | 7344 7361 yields -0.1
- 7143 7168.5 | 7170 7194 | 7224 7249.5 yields 0.4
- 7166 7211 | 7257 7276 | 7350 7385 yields 0.4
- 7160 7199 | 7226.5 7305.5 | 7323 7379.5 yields 0.6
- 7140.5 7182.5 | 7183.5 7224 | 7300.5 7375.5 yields 1.2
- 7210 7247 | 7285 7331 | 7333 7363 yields 1.0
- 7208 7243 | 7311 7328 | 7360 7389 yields 0.2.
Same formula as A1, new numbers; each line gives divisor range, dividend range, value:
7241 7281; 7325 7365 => 1.00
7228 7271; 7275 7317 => 0.99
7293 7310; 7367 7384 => 1.02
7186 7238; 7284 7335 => 0.98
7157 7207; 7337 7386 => 0.99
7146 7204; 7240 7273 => 0.98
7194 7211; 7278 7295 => 1.00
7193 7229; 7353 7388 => 1.00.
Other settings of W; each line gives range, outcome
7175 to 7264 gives 7.74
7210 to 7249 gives 7.74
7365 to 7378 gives 7.82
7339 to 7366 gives 7.78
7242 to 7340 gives 7.65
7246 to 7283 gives 7.67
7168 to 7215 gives 7.75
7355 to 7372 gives 7.8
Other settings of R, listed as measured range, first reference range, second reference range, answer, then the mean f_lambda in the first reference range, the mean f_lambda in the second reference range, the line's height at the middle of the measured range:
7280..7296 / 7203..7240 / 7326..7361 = 0.01 mag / 7.73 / 7.73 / 7.73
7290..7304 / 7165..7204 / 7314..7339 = 0.00 mag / 7.81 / 7.58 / 7.63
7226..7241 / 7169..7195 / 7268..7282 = -0.03 mag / 7.79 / 7.58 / 7.68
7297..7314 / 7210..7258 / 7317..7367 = 0.01 mag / 7.76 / 7.68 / 7.71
